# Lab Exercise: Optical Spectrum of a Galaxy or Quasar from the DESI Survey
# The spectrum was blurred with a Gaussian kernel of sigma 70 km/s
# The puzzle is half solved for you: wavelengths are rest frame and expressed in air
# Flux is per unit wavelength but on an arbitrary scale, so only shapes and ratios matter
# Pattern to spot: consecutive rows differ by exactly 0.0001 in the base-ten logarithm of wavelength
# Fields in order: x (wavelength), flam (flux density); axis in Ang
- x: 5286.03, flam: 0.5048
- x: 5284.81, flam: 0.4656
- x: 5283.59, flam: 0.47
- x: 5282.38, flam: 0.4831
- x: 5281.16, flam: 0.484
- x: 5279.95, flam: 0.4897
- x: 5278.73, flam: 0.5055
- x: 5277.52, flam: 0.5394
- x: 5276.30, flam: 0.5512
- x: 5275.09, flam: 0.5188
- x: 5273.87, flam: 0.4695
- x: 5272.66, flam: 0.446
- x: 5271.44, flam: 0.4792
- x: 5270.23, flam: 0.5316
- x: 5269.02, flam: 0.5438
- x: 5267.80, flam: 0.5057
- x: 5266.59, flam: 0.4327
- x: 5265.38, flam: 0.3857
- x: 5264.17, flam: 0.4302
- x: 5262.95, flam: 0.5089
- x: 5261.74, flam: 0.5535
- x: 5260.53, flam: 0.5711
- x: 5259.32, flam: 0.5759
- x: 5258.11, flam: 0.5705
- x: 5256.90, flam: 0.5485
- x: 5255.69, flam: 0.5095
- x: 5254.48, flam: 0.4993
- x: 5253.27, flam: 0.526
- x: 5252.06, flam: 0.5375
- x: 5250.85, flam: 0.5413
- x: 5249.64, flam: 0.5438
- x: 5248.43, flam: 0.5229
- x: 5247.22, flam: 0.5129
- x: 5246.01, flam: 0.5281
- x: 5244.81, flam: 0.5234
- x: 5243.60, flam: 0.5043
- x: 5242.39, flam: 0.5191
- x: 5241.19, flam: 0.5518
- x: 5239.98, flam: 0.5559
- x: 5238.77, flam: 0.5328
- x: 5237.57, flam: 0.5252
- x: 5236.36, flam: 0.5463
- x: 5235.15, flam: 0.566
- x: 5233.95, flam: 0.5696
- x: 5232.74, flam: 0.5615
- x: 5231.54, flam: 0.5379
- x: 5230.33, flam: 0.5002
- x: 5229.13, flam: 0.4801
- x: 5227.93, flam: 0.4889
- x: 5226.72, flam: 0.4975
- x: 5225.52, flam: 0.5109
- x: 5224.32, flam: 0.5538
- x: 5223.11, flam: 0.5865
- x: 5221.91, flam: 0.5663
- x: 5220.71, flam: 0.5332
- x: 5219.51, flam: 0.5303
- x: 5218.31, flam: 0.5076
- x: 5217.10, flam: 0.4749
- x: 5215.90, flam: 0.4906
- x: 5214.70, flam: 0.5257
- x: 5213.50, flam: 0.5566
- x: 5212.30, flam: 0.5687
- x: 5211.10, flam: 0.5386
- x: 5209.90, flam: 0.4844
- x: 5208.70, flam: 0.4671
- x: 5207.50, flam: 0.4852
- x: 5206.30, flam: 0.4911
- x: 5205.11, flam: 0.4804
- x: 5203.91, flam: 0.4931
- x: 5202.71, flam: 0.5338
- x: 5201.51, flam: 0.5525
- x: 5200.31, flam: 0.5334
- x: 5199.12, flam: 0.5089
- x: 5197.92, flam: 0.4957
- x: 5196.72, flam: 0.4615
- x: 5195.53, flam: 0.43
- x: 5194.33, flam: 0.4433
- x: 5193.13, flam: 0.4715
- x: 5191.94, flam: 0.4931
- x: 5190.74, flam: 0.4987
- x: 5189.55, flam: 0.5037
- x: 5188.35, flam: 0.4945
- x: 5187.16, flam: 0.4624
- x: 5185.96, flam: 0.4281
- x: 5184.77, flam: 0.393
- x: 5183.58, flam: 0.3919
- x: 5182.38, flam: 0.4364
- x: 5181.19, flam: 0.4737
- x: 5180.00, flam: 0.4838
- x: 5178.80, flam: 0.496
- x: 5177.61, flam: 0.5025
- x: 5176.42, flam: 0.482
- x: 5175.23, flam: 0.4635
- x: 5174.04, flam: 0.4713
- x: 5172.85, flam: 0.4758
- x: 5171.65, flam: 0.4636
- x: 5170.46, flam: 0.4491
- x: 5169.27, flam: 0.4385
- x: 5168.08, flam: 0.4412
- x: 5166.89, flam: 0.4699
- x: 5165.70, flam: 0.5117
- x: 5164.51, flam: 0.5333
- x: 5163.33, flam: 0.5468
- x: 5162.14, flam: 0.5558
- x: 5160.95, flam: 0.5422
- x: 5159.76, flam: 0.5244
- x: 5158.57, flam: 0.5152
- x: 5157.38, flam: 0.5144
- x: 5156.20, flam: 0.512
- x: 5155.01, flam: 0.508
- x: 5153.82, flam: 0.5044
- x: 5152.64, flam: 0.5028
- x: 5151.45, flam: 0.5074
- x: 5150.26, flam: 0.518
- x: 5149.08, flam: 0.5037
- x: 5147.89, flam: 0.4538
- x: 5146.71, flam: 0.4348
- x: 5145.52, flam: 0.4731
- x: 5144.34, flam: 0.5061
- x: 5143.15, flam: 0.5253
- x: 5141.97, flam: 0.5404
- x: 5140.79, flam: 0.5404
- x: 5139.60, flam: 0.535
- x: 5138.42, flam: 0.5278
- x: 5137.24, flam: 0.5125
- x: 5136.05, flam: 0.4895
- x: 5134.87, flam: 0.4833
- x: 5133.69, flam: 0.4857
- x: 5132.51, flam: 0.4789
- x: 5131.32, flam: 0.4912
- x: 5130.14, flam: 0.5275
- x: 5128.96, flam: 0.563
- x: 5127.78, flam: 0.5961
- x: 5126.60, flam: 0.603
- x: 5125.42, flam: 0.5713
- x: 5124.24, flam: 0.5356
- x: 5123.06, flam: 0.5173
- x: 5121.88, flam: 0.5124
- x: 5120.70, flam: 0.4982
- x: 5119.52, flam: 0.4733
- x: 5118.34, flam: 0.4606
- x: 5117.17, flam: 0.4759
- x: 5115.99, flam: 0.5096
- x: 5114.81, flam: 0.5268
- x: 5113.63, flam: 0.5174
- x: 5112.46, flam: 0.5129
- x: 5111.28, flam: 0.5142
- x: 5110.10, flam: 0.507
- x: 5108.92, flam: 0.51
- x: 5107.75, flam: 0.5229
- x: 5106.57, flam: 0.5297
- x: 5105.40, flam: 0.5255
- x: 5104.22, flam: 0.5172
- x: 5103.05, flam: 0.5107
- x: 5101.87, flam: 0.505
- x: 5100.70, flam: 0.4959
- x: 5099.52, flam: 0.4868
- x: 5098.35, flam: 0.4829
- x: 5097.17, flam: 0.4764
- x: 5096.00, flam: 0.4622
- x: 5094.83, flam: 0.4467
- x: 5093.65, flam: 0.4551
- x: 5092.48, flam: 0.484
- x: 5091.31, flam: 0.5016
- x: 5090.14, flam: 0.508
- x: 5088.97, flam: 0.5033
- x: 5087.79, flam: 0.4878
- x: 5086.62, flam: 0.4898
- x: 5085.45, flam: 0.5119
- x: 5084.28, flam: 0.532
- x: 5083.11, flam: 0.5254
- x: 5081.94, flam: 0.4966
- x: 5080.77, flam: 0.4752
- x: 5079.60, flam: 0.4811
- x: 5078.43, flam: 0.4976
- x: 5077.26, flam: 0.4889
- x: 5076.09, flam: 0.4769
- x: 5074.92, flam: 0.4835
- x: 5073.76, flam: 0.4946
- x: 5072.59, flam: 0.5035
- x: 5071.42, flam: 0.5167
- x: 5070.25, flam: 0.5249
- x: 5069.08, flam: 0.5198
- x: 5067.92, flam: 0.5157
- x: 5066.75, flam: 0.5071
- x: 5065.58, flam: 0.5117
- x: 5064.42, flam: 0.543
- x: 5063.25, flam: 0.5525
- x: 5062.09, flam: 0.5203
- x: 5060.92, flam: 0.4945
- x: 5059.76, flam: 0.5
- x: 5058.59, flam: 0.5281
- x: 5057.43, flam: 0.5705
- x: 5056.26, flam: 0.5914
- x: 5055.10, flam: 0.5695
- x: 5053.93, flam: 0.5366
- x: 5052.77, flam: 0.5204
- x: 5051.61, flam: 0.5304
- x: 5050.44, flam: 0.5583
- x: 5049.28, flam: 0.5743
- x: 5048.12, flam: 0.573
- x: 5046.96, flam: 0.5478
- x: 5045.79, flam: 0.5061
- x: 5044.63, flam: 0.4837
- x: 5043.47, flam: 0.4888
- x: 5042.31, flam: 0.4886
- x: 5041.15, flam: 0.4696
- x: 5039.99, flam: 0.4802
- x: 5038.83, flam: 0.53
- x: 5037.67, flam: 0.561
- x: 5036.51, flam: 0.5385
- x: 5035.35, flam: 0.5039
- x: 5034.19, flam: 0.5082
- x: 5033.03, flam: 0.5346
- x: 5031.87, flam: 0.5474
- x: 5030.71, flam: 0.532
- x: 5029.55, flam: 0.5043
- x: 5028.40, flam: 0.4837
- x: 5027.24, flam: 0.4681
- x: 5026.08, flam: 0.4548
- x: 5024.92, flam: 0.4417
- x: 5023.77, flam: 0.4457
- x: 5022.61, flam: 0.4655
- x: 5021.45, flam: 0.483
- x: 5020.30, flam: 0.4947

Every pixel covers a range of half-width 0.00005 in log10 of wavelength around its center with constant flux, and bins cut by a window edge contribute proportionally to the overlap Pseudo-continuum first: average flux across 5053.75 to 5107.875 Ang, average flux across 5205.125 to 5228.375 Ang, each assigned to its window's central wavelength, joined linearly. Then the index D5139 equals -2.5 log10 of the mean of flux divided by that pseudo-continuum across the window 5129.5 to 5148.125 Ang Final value 0.022 mag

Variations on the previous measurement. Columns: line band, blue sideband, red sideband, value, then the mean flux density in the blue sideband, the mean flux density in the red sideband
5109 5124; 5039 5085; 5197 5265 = 0.04 mag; 0.518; 0.524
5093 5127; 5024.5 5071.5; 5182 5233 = 0.01 mag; 0.521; 0.499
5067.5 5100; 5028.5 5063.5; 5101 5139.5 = 0.06 mag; 0.527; 0.516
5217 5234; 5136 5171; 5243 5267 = -0.03 mag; 0.505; 0.517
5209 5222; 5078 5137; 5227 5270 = -0.01 mag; 0.505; 0.523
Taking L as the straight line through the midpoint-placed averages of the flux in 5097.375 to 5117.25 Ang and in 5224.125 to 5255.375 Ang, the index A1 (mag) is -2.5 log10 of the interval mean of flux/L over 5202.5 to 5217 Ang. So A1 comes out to 0.033 mag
